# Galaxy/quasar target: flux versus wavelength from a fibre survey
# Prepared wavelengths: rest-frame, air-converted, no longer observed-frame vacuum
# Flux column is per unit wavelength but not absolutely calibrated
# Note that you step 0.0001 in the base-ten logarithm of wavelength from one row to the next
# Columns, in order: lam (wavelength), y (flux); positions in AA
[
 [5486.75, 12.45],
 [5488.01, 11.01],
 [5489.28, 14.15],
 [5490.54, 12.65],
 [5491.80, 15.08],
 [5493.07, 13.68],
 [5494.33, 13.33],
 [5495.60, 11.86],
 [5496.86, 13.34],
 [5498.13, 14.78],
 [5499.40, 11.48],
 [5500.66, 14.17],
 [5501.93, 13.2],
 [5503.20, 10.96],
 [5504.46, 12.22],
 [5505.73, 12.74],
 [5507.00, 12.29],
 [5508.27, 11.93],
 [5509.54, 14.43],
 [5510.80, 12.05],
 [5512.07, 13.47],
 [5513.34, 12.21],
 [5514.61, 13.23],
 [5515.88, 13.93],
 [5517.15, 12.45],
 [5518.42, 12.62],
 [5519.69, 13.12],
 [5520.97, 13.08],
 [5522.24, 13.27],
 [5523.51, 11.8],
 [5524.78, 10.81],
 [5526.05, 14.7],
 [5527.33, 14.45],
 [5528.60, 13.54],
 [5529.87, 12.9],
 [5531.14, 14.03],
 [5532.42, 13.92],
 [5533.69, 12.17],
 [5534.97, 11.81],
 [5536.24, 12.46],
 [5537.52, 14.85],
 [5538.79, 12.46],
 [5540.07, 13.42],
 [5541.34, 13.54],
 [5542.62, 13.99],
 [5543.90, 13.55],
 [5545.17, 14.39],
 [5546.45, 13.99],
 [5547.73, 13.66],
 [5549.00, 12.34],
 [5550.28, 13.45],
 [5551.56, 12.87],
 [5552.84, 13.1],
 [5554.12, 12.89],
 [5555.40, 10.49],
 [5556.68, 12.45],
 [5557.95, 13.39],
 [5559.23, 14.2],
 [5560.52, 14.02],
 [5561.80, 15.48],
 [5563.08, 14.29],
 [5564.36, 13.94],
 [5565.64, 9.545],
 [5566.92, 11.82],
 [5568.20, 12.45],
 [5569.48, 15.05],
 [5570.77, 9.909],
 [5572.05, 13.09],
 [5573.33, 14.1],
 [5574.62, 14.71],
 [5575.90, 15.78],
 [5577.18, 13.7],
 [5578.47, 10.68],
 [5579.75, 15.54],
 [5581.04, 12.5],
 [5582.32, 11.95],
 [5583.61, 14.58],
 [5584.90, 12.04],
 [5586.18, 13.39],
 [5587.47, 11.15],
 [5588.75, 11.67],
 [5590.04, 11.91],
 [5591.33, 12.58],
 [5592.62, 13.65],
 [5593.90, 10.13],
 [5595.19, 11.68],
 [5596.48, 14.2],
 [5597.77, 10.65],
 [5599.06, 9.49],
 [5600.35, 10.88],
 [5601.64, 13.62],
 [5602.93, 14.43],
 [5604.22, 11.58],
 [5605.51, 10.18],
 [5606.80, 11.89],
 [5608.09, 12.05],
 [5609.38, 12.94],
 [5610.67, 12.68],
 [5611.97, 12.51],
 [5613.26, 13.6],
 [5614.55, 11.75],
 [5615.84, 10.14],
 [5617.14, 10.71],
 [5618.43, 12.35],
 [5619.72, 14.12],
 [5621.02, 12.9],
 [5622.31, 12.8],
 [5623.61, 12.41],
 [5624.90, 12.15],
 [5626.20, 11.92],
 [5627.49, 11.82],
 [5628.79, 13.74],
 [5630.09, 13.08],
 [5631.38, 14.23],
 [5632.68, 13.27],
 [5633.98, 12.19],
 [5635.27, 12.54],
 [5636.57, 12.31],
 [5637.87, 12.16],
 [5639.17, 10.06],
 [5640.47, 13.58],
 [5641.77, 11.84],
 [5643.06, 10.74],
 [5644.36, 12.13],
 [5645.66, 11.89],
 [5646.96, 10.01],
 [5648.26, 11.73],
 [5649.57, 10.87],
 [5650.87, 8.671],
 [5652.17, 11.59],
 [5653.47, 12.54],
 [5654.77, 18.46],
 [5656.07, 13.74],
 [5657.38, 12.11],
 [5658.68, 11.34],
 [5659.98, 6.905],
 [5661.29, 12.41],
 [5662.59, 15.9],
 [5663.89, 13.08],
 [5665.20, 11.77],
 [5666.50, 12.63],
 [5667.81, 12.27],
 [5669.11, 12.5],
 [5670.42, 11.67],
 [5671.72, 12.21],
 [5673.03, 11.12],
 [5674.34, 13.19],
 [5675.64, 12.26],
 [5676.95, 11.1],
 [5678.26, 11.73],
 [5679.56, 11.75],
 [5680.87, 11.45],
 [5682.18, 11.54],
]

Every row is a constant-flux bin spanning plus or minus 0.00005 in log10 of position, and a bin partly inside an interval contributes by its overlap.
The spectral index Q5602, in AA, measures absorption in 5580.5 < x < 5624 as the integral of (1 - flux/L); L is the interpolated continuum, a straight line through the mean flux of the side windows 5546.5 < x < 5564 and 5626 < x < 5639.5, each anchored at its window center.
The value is 2.19 AA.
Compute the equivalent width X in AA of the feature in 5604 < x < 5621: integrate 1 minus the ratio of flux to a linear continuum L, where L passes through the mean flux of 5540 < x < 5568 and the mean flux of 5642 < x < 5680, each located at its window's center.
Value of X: 0.6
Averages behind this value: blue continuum 13.2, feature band 12.1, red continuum 12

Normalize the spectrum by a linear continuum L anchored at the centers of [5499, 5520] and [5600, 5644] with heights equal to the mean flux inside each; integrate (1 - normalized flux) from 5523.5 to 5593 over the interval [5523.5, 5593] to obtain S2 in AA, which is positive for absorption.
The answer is -3.0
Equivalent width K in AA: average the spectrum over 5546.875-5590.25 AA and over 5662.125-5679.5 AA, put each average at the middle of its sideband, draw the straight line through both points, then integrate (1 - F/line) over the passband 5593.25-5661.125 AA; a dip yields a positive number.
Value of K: 3.1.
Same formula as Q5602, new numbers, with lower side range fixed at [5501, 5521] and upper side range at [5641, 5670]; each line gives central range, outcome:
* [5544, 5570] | -1.37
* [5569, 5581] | -1.06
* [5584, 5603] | 0.45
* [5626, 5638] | -0.60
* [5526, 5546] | -1.34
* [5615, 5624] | 0.03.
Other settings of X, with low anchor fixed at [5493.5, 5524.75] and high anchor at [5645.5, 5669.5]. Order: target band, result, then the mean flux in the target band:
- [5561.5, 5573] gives -0.2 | 12.8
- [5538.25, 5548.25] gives -0.8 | 13.6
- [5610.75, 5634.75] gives -0.5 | 12.5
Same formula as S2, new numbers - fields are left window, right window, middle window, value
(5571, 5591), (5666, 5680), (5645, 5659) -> 0.2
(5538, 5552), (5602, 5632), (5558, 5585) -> -0.5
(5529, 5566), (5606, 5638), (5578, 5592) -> 0.3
